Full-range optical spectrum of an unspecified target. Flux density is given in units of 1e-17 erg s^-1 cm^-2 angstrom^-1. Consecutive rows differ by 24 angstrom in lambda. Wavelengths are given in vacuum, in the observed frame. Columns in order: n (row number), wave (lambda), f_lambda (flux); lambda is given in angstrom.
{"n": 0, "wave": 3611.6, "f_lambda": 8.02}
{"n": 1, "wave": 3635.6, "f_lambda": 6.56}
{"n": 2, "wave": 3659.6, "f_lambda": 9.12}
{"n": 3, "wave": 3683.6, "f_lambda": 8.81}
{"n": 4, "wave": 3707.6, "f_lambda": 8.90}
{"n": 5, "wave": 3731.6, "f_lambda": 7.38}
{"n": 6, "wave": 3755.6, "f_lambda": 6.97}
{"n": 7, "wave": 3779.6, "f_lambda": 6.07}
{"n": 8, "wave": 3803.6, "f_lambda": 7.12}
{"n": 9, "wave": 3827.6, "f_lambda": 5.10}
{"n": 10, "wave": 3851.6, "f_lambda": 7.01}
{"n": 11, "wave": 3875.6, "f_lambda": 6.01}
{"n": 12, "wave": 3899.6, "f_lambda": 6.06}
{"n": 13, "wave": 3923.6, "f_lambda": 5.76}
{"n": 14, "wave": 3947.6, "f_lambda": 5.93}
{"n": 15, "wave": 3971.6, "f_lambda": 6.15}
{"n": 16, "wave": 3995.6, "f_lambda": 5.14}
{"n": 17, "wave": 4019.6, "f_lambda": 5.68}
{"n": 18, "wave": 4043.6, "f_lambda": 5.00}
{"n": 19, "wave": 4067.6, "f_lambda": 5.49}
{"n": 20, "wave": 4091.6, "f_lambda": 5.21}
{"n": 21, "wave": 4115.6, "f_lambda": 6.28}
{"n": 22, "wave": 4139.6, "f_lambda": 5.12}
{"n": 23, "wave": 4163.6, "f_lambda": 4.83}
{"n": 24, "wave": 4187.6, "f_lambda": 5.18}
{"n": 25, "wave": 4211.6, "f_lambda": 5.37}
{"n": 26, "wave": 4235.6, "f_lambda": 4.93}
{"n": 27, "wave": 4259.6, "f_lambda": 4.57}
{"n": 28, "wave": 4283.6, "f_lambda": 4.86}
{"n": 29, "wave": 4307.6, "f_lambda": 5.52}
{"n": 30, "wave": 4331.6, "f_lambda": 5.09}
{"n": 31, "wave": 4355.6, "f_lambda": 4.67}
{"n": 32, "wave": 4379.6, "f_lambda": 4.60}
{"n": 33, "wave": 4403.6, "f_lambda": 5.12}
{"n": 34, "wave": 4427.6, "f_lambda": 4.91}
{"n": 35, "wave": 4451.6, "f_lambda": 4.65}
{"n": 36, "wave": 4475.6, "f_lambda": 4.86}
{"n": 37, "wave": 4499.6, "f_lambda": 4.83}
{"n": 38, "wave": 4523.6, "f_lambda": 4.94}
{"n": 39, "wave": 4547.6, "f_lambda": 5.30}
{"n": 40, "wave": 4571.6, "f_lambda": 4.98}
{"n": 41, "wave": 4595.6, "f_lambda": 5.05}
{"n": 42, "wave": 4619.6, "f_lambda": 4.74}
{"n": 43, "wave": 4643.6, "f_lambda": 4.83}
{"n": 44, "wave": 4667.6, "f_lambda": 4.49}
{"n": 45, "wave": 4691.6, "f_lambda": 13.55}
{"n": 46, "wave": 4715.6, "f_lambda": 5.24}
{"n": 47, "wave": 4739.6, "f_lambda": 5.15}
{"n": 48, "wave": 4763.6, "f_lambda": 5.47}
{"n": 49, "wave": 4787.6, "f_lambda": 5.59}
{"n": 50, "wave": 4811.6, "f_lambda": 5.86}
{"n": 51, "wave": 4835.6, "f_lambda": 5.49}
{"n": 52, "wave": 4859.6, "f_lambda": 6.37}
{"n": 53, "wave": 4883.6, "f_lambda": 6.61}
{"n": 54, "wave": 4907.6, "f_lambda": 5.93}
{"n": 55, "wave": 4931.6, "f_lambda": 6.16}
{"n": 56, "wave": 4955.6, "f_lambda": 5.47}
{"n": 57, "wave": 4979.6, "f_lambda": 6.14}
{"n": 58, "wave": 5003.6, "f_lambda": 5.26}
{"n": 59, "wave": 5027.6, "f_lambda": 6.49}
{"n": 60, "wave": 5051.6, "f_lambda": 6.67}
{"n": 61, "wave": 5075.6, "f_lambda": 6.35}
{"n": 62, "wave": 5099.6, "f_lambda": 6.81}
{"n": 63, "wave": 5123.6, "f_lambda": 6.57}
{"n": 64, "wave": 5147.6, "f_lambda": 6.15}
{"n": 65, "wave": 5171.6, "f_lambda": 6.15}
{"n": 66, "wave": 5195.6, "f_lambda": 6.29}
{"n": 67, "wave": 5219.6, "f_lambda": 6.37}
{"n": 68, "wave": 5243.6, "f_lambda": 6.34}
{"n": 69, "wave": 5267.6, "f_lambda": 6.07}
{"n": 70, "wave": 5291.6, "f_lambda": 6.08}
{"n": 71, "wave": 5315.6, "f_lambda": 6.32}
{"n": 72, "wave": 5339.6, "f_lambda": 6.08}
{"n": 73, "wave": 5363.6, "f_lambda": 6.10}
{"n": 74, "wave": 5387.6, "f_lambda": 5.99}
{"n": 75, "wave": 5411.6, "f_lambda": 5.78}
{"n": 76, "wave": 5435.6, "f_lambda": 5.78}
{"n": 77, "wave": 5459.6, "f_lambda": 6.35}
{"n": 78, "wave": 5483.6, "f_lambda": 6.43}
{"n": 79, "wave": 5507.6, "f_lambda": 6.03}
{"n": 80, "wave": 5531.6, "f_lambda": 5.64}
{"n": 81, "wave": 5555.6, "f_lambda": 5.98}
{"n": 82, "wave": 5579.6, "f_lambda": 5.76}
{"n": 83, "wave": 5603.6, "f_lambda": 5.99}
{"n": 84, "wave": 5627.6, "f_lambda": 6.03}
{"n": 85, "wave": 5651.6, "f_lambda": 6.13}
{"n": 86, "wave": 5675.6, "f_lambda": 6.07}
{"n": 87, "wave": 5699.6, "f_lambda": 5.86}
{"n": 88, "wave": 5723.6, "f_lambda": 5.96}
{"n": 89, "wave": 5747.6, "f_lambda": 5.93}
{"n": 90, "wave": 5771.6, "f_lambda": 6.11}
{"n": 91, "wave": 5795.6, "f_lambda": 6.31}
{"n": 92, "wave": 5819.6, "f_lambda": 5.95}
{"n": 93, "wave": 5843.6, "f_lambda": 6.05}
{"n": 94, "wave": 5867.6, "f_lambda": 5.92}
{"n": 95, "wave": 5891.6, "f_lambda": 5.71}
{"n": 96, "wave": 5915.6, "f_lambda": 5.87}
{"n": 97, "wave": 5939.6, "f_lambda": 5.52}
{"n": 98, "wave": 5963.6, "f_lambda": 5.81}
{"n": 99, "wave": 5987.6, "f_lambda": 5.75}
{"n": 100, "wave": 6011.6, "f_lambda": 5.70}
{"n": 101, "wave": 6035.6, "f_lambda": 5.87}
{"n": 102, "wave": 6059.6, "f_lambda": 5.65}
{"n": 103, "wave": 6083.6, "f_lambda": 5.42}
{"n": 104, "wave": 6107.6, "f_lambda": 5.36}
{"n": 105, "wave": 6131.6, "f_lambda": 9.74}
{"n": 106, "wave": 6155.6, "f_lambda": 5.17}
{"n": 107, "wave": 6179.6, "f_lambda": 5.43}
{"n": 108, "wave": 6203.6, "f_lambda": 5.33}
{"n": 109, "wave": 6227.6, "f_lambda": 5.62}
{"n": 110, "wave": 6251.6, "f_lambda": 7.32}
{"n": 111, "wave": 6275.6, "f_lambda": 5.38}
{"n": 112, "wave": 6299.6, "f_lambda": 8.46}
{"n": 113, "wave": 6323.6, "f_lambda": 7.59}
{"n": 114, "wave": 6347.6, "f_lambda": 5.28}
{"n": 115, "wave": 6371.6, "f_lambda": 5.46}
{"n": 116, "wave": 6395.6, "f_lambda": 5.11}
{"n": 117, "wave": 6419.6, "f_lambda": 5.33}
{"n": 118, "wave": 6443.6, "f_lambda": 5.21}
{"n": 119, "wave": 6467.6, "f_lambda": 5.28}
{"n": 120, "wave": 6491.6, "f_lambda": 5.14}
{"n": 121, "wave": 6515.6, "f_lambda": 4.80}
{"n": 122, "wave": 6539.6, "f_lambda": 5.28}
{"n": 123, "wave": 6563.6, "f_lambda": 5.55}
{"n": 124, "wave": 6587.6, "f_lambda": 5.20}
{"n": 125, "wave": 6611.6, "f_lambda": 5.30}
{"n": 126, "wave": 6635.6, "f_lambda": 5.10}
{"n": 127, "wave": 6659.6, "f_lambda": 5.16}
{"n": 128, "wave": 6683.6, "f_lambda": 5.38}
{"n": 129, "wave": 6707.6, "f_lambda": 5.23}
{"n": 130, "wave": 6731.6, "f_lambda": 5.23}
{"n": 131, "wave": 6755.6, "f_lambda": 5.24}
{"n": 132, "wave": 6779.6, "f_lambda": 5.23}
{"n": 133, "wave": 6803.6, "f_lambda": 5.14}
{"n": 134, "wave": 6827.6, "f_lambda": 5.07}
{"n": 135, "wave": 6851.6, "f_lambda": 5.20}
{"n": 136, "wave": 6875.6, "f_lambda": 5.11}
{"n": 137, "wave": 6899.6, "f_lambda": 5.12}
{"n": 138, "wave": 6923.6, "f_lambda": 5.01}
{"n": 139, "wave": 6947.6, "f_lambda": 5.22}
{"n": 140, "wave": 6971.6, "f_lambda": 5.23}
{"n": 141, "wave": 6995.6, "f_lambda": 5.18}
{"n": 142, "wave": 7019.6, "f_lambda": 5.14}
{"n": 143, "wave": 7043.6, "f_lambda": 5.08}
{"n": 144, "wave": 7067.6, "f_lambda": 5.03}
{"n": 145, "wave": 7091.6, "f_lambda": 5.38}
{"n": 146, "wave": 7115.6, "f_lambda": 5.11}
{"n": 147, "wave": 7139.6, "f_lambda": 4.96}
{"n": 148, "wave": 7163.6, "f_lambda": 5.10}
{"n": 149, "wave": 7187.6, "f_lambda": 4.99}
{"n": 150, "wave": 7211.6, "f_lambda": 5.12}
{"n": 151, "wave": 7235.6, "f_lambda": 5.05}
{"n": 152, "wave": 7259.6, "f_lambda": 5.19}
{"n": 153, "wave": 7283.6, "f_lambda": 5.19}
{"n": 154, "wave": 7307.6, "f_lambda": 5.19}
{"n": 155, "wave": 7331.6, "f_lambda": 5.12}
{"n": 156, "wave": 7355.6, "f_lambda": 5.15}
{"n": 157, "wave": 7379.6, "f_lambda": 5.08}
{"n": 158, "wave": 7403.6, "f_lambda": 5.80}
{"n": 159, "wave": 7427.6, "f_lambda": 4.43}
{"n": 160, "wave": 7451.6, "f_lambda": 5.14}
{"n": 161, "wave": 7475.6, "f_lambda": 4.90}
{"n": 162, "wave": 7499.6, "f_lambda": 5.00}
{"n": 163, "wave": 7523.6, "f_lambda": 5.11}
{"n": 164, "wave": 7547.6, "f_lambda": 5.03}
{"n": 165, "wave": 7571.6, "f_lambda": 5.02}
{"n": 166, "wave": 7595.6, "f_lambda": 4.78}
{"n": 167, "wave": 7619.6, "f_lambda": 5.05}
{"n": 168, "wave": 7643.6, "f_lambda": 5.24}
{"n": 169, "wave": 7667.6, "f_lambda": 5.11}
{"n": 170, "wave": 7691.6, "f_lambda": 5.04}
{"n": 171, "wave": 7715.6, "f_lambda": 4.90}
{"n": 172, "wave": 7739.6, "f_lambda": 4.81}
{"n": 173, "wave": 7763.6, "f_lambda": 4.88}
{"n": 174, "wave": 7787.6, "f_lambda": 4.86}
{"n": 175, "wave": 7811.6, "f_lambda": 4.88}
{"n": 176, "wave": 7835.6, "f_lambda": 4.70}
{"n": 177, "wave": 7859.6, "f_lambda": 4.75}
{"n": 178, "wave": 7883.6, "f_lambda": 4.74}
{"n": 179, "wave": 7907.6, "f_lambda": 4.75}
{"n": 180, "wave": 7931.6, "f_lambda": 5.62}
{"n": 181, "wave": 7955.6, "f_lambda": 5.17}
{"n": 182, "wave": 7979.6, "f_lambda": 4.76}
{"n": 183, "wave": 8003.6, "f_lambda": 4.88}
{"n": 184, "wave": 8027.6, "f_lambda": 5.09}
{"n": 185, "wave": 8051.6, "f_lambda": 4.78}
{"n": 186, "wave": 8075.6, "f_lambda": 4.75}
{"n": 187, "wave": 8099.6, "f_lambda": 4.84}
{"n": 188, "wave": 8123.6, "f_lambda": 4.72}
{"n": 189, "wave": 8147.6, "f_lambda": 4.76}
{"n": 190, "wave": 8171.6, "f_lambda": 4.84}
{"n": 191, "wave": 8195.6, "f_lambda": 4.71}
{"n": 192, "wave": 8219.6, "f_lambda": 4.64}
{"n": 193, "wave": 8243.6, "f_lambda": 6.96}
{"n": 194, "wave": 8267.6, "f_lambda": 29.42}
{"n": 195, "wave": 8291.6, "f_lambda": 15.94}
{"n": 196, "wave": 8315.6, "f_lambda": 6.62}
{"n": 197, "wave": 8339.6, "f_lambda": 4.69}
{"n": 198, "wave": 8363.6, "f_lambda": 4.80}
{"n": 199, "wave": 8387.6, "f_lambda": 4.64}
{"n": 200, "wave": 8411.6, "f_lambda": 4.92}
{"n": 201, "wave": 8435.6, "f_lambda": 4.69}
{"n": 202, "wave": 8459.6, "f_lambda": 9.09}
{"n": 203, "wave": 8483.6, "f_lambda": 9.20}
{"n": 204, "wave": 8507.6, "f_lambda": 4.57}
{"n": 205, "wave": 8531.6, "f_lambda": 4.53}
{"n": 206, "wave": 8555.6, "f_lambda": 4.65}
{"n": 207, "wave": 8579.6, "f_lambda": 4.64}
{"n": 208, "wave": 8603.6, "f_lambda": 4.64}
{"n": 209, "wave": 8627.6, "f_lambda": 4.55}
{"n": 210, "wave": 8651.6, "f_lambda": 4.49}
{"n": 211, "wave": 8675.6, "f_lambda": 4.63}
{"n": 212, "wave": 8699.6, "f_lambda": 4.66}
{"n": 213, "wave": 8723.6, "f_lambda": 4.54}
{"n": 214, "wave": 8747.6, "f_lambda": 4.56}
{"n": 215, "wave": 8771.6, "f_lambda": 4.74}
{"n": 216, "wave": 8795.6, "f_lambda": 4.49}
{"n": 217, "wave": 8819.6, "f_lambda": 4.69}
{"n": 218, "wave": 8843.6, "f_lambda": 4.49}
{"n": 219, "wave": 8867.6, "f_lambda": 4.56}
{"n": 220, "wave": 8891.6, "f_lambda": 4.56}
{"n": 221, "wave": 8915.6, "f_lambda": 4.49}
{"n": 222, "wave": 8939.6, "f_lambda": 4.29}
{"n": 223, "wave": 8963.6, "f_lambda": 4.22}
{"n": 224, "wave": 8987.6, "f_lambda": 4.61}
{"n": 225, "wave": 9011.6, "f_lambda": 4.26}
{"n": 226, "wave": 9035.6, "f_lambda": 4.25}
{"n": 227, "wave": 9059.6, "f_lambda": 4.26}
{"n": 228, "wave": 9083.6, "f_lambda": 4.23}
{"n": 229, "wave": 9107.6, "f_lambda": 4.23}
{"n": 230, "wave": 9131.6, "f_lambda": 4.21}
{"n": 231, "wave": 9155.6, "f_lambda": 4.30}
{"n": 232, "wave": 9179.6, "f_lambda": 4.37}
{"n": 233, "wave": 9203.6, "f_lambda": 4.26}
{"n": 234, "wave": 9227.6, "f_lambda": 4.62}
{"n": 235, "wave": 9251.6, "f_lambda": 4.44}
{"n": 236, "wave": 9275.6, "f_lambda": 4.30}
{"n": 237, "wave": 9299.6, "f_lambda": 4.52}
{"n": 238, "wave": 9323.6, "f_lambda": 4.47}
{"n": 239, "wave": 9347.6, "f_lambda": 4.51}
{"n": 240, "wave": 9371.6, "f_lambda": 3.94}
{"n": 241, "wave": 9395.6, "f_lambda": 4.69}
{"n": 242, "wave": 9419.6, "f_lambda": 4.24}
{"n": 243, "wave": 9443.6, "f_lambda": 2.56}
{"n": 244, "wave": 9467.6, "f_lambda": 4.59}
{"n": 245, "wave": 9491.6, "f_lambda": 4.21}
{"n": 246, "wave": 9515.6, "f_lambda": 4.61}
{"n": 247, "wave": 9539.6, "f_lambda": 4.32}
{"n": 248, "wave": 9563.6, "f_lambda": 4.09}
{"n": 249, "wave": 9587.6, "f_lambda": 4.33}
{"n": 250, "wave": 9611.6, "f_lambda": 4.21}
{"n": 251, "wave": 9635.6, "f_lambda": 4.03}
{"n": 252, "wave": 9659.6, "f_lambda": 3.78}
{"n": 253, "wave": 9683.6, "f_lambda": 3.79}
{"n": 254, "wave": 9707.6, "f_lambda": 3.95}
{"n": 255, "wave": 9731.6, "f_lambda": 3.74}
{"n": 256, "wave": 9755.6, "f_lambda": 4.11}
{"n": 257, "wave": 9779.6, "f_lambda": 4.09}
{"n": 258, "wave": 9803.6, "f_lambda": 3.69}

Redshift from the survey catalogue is 0.26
